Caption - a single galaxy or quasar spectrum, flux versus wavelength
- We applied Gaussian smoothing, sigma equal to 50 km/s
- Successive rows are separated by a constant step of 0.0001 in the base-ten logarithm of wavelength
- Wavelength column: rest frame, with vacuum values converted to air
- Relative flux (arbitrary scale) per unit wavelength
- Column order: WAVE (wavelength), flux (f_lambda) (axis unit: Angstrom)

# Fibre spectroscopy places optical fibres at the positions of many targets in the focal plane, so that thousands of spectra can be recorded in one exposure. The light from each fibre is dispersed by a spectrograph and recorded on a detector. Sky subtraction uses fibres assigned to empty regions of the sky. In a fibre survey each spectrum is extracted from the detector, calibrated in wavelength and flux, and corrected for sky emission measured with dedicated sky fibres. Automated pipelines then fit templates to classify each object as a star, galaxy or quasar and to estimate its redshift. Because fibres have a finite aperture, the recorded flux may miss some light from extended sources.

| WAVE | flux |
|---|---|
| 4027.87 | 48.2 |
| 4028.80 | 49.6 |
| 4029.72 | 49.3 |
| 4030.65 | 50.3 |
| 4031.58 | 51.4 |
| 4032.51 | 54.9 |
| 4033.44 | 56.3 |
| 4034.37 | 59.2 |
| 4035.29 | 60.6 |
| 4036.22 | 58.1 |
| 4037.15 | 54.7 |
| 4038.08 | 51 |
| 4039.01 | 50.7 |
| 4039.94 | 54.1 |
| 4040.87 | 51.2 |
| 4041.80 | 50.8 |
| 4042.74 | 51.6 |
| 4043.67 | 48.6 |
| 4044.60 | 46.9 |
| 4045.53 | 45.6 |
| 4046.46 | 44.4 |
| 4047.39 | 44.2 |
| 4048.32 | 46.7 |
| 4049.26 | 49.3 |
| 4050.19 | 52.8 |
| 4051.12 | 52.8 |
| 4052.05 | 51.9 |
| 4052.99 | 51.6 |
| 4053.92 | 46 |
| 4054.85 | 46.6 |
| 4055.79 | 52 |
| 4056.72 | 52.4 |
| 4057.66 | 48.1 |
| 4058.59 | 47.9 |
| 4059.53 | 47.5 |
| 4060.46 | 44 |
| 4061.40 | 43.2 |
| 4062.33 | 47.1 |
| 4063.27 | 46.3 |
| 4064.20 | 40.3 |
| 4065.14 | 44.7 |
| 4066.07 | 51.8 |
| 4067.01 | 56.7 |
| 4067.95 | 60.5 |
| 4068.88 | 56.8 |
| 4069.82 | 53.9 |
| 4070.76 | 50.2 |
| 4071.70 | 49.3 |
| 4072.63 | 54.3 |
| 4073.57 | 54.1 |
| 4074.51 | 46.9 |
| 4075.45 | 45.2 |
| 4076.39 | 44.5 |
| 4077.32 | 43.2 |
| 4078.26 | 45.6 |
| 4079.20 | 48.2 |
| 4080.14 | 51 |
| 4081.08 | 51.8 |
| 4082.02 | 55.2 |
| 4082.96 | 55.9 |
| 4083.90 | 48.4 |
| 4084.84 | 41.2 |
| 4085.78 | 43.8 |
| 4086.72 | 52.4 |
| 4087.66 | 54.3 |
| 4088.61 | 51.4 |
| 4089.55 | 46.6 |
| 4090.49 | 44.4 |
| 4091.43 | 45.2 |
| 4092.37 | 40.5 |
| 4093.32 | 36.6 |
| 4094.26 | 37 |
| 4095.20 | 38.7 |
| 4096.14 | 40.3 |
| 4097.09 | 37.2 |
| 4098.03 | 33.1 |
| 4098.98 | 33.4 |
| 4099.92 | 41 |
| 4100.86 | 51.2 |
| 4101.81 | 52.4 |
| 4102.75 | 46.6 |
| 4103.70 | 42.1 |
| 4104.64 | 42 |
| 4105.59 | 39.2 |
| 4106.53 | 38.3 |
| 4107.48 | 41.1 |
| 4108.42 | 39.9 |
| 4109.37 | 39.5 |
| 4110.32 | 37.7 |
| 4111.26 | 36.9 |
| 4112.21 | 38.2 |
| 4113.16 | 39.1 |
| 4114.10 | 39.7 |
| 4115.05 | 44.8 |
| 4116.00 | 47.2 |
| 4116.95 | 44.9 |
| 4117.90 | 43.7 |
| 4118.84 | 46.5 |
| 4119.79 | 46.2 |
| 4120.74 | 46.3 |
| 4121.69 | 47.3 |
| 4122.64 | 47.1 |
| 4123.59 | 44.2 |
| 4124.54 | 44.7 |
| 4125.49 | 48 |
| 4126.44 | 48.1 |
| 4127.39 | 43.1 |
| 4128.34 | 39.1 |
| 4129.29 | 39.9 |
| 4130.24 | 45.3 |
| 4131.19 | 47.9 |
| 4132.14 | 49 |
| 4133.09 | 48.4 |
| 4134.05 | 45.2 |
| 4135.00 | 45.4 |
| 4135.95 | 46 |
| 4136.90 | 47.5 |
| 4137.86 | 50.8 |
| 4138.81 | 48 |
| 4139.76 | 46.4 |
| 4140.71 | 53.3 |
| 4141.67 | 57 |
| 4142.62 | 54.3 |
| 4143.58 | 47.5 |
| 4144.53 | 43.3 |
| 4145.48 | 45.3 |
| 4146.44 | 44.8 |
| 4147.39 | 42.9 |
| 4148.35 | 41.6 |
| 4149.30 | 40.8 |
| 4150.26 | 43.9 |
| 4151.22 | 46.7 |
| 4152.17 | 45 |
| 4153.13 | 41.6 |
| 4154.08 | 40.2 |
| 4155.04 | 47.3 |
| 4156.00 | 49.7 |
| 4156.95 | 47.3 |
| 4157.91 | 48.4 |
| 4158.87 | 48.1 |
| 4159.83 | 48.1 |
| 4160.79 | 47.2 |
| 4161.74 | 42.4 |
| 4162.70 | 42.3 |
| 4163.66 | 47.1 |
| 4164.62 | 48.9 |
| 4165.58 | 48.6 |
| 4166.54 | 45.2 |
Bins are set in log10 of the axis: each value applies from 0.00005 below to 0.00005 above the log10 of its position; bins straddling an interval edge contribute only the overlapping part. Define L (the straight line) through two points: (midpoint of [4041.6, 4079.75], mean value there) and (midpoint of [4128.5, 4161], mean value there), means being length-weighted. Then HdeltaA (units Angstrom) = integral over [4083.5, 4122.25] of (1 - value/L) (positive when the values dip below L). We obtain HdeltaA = 3.9 Angstrom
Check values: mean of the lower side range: 48.9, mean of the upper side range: 46.5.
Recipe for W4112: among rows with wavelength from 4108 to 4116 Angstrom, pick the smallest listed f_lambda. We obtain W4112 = 36.9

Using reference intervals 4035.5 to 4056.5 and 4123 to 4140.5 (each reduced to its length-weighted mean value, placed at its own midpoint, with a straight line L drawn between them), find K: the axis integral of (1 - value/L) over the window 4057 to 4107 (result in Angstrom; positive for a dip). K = 2.1 Angstrom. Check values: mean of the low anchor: 50.2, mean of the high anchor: 46.1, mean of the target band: 46.5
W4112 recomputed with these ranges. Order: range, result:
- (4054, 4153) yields 33.1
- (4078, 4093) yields 40.5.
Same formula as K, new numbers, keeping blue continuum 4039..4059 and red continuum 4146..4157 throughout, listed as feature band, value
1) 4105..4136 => 1.5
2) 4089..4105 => 1.8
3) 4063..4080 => -0.5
